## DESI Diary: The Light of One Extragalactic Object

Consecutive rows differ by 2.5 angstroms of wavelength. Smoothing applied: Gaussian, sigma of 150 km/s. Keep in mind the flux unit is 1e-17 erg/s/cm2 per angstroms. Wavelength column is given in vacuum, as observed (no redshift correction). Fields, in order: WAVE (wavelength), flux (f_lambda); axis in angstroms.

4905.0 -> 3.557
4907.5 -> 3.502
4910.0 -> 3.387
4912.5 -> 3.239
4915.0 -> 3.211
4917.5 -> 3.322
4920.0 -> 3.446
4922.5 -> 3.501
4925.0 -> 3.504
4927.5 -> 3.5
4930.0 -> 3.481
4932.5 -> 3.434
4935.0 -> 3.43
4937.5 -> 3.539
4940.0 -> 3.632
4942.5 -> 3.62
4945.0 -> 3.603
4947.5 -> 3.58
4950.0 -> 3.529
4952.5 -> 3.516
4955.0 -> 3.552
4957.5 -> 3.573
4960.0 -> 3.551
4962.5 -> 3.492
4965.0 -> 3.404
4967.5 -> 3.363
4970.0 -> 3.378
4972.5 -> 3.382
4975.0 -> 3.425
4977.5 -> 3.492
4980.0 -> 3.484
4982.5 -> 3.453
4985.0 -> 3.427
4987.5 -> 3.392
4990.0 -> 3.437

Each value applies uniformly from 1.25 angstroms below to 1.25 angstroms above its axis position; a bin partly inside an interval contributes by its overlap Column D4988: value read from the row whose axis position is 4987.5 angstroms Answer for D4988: 3.392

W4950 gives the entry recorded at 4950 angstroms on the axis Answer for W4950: 3.529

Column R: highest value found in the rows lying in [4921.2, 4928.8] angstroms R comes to 3.504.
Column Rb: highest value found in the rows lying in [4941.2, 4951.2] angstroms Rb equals 3.62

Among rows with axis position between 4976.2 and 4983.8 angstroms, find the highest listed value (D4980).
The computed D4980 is 3.492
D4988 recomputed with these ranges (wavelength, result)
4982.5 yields 3.453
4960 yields 3.551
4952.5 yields 3.516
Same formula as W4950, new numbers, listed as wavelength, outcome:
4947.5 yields 3.58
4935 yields 3.43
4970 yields 3.378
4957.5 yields 3.573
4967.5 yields 3.363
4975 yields 3.425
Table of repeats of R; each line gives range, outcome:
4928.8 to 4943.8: 3.632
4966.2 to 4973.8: 3.382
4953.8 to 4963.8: 3.573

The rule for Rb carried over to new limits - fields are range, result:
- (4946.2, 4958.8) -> 3.58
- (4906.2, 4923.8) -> 3.502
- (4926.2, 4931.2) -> 3.5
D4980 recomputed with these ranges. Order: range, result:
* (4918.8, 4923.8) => 3.501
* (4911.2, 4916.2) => 3.239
